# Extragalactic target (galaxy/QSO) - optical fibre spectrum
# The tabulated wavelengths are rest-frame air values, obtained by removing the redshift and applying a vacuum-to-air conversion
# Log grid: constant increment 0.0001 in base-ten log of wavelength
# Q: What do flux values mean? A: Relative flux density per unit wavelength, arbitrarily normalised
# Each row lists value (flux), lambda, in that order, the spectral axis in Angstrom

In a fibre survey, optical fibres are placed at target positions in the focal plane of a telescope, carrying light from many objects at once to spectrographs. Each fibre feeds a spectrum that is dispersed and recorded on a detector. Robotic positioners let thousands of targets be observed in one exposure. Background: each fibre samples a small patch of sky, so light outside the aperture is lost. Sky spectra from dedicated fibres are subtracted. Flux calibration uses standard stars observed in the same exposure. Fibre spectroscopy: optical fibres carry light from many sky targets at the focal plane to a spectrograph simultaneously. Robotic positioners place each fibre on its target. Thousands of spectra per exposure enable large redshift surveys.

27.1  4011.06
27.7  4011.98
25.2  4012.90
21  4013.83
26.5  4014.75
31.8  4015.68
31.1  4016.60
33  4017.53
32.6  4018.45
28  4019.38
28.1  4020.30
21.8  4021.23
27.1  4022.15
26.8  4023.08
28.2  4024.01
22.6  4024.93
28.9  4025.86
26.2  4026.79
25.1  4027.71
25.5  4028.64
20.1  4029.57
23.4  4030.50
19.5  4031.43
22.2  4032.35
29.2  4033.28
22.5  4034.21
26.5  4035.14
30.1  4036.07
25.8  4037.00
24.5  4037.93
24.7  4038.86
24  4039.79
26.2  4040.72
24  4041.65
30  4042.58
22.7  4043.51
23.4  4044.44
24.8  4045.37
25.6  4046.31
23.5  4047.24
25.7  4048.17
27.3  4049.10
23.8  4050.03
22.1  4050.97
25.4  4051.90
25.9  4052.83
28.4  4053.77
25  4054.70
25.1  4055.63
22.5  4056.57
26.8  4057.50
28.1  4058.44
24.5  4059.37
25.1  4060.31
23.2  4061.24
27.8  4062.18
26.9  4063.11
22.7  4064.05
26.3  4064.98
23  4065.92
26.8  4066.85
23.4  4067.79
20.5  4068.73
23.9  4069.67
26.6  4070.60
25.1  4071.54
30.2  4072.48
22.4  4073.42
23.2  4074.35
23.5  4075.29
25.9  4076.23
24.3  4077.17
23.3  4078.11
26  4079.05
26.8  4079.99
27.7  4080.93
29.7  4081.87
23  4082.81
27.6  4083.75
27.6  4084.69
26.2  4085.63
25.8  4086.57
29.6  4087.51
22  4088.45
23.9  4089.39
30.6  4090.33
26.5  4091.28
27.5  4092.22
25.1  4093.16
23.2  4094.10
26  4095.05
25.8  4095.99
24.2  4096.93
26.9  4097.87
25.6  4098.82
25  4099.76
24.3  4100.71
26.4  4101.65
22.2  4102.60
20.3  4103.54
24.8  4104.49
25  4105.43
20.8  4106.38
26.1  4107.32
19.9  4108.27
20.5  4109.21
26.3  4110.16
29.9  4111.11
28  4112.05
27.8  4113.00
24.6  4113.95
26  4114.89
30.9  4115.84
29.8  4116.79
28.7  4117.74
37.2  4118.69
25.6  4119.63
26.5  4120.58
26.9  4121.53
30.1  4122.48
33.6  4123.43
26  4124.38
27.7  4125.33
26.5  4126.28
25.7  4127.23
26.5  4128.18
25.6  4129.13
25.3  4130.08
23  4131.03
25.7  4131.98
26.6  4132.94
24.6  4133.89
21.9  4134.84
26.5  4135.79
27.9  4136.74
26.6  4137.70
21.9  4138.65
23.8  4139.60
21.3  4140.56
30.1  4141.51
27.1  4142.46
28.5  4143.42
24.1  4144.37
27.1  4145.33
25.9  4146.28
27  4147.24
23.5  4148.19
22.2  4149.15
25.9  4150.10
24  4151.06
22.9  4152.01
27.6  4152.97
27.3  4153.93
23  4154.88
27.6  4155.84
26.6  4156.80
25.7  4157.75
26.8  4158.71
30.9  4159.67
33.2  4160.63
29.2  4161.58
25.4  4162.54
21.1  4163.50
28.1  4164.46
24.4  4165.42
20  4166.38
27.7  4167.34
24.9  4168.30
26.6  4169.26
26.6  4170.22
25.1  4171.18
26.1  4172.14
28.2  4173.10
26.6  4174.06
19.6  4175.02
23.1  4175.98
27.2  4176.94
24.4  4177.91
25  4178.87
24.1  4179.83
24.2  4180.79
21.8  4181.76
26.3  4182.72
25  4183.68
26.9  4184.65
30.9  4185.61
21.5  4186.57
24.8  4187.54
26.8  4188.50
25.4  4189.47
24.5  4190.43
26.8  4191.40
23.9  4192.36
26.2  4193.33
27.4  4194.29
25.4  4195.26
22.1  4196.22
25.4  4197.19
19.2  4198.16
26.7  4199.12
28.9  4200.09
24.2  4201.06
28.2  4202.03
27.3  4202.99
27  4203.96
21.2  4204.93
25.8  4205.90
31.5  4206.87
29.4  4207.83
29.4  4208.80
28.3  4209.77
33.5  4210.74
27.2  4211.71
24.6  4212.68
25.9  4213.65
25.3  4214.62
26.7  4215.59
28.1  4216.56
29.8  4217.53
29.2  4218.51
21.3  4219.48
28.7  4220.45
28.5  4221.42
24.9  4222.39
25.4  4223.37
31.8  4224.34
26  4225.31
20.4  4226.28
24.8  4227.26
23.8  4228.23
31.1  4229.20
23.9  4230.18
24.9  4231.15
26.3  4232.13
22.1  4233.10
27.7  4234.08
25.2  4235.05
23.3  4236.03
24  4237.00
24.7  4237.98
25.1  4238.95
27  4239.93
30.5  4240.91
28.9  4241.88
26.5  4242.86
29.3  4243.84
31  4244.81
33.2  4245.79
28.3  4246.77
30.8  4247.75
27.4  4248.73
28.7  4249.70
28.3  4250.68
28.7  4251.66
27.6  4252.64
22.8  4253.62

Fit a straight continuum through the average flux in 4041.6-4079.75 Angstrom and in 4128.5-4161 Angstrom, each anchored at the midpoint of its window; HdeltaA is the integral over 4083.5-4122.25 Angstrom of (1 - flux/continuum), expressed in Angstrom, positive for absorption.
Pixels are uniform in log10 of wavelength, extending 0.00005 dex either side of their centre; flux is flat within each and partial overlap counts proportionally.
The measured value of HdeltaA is -1.0 Angstrom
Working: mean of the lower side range 25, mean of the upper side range 25.8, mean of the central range 26.1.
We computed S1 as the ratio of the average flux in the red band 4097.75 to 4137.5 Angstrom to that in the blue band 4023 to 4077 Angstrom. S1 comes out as 1.05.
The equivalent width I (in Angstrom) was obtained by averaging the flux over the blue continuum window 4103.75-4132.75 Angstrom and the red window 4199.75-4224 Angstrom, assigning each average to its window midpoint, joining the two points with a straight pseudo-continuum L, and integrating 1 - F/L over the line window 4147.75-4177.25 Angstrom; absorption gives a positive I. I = 1.3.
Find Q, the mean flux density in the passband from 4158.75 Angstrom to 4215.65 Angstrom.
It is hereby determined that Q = 26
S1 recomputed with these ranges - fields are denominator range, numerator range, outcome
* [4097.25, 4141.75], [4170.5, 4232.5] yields 1.00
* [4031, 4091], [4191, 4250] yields 1.06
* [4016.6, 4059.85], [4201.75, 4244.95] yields 1.04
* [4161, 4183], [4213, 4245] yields 1.05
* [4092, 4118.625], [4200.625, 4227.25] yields 1.06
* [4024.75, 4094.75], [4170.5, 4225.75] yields 1.03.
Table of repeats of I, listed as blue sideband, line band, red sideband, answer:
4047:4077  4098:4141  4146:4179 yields -0.86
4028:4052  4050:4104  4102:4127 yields 0.69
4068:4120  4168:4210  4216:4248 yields 1.31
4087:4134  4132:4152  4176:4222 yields 0.68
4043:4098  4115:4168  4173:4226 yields -1.40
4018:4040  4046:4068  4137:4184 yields 0.29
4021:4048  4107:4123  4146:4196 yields -1.27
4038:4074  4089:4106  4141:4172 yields 0.23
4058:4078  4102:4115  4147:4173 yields 0.48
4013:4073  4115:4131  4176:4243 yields -1.40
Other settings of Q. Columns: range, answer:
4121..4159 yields 25.9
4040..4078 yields 25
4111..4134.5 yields 27.5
